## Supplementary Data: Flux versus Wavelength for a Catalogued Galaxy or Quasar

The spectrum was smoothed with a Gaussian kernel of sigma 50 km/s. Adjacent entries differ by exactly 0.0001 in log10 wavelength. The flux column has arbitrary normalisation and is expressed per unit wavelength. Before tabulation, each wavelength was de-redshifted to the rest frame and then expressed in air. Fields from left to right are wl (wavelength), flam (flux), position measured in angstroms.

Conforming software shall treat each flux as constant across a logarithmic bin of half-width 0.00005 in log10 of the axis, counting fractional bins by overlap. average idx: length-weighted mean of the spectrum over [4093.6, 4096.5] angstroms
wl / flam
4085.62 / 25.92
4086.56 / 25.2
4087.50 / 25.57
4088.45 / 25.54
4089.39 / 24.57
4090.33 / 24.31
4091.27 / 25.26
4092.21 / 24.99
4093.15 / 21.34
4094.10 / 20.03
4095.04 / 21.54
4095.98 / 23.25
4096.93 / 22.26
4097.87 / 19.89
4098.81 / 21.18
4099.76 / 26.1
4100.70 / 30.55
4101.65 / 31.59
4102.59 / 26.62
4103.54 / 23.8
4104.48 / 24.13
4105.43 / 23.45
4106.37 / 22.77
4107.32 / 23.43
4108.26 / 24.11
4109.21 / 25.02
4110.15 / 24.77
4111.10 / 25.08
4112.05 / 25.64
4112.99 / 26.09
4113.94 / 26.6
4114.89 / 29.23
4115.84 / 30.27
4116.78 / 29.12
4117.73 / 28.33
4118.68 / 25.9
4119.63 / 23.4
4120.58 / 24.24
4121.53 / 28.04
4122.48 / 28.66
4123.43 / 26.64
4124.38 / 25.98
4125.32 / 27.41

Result 21.6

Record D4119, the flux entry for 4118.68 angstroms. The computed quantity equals 25.9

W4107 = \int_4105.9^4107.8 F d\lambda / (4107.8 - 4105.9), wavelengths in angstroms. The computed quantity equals 23.2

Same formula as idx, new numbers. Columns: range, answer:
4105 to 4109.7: 23.8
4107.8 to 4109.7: 24.6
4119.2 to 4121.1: 23.9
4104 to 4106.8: 23.5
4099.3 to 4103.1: 28.7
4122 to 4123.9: 27.6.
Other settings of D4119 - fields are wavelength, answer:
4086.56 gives 25.2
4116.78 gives 29.12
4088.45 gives 25.54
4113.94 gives 26.6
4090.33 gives 24.31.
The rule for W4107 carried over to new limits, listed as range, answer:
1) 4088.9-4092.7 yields 24.8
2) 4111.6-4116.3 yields 27.6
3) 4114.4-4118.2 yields 29.2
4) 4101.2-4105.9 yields 25.9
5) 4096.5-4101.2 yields 24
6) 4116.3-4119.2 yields 27.8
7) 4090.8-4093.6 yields 23.9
